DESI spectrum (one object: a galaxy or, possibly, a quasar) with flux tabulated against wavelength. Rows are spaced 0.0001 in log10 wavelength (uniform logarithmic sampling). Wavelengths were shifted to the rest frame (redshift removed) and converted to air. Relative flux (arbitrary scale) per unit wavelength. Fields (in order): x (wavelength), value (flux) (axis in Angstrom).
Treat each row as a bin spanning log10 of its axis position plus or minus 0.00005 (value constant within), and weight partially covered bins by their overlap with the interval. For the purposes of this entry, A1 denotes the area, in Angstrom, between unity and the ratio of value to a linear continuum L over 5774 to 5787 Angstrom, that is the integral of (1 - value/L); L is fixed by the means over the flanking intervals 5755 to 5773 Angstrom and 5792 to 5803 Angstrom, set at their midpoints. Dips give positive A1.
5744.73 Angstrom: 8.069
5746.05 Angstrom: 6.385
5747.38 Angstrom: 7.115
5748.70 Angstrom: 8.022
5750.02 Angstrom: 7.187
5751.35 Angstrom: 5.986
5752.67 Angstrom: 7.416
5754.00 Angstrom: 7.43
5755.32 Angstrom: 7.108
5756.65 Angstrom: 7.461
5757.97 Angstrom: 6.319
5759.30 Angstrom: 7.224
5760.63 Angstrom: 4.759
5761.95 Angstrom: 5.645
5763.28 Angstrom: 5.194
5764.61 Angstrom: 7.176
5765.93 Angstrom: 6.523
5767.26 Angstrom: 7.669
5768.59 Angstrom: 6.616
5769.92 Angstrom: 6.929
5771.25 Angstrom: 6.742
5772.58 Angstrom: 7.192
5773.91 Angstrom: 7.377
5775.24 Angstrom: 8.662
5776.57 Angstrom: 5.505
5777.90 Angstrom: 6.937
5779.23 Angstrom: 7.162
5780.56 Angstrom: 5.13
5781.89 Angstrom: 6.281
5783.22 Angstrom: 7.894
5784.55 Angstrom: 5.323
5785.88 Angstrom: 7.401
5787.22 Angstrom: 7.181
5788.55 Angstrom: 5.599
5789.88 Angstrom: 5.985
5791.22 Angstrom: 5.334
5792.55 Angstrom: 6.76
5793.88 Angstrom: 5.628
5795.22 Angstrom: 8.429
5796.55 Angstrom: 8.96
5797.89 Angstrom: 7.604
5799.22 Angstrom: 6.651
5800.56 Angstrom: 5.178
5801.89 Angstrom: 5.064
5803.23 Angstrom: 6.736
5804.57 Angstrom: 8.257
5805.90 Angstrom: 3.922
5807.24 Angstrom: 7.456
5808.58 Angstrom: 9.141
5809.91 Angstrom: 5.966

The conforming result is -0.1 Angstrom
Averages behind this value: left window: 6.59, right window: 6.78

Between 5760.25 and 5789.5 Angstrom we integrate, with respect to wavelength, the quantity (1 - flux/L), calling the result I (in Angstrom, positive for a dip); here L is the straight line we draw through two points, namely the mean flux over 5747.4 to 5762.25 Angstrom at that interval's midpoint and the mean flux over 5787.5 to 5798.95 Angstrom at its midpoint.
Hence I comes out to 0.9 Angstrom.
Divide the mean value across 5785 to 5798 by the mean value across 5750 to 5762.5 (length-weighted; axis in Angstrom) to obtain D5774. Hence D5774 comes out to 1.03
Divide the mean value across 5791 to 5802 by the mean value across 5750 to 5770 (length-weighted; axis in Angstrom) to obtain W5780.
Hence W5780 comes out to 1.02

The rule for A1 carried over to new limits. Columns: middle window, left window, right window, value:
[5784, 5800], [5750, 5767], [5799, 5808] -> -1.2 Angstrom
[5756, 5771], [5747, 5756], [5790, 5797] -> 1.2 Angstrom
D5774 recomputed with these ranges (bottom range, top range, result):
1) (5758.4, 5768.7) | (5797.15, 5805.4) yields 1.03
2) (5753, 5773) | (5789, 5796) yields 0.97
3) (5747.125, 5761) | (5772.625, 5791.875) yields 0.95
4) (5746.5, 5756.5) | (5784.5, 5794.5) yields 0.86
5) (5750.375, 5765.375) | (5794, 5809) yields 1.06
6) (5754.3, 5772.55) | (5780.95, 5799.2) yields 1.02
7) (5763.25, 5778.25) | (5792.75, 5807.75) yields 0.97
